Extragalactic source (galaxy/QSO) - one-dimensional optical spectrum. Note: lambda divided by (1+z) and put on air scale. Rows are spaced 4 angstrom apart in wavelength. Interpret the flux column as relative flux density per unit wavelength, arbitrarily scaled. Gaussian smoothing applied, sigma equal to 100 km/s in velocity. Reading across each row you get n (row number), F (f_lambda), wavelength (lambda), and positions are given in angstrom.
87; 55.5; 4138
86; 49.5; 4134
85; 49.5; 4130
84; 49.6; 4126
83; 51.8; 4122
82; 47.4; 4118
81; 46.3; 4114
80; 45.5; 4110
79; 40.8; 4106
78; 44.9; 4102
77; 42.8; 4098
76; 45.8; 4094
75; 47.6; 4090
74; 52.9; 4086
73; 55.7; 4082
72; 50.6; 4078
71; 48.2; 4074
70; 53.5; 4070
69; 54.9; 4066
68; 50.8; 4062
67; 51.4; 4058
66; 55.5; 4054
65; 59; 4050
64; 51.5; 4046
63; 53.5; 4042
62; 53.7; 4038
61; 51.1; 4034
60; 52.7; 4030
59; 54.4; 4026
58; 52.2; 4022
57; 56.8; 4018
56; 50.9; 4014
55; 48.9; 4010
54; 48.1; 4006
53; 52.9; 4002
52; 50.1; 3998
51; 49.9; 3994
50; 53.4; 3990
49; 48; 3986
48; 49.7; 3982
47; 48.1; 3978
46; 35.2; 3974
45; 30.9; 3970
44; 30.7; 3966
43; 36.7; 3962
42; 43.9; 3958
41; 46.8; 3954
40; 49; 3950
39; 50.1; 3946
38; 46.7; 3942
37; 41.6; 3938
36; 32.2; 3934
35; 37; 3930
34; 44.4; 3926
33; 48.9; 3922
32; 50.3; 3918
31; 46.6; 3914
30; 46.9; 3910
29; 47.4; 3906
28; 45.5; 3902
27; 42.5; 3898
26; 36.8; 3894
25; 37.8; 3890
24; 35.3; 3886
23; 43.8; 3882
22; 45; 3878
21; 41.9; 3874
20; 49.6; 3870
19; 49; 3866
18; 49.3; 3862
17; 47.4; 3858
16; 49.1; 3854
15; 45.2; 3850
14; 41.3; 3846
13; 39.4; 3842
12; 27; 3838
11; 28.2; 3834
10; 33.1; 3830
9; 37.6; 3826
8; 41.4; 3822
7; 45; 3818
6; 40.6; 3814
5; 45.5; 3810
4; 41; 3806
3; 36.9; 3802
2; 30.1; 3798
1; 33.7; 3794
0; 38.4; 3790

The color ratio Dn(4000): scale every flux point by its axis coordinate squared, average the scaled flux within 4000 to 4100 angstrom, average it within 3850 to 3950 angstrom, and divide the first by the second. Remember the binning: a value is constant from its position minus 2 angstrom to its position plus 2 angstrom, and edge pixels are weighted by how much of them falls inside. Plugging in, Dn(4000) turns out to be 1.3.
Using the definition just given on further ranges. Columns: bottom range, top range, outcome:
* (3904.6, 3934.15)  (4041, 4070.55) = 1.28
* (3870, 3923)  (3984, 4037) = 1.24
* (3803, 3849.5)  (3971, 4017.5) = 1.38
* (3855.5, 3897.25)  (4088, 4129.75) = 1.20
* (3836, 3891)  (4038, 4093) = 1.35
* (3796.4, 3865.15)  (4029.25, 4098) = 1.46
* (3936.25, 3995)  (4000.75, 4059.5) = 1.24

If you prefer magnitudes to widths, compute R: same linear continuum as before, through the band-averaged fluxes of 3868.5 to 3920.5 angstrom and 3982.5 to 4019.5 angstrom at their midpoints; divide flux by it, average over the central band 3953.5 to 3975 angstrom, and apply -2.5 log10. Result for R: 0.30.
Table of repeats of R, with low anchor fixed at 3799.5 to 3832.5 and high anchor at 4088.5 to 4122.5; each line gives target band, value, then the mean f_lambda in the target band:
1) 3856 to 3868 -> -0.19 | 48.6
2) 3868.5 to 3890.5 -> -0.03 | 42.4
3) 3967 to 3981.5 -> 0.11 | 38.8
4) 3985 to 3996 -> -0.17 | 50.7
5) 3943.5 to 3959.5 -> -0.12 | 47.5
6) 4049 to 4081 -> -0.18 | 52.9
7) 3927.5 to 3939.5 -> 0.14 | 37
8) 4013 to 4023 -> -0.22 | 53.6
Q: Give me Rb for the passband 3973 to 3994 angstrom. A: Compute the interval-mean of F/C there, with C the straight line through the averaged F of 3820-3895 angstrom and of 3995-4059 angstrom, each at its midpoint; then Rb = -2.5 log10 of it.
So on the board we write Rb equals 0.04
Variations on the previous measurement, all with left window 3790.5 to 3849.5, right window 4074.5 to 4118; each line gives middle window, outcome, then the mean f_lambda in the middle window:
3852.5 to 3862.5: -0.24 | 48.5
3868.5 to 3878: -0.16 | 45.4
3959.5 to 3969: 0.25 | 33.9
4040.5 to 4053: -0.20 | 54.8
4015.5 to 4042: -0.19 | 53.4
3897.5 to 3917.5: -0.14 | 46.4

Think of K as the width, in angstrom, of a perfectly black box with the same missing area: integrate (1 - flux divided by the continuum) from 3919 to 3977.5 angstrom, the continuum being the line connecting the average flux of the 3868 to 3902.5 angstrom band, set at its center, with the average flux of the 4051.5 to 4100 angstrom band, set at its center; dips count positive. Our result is 4.5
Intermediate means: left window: 41.9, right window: 50.9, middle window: 41.3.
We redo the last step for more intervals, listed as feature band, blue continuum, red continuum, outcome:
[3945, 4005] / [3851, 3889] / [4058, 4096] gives 4.1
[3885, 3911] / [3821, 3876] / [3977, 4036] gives 1.6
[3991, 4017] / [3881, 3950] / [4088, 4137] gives -3.2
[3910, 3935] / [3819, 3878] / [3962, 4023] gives 0.1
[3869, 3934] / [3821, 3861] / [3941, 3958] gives 0.9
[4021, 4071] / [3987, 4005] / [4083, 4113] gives -4.9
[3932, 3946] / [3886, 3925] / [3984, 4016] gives 1.5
